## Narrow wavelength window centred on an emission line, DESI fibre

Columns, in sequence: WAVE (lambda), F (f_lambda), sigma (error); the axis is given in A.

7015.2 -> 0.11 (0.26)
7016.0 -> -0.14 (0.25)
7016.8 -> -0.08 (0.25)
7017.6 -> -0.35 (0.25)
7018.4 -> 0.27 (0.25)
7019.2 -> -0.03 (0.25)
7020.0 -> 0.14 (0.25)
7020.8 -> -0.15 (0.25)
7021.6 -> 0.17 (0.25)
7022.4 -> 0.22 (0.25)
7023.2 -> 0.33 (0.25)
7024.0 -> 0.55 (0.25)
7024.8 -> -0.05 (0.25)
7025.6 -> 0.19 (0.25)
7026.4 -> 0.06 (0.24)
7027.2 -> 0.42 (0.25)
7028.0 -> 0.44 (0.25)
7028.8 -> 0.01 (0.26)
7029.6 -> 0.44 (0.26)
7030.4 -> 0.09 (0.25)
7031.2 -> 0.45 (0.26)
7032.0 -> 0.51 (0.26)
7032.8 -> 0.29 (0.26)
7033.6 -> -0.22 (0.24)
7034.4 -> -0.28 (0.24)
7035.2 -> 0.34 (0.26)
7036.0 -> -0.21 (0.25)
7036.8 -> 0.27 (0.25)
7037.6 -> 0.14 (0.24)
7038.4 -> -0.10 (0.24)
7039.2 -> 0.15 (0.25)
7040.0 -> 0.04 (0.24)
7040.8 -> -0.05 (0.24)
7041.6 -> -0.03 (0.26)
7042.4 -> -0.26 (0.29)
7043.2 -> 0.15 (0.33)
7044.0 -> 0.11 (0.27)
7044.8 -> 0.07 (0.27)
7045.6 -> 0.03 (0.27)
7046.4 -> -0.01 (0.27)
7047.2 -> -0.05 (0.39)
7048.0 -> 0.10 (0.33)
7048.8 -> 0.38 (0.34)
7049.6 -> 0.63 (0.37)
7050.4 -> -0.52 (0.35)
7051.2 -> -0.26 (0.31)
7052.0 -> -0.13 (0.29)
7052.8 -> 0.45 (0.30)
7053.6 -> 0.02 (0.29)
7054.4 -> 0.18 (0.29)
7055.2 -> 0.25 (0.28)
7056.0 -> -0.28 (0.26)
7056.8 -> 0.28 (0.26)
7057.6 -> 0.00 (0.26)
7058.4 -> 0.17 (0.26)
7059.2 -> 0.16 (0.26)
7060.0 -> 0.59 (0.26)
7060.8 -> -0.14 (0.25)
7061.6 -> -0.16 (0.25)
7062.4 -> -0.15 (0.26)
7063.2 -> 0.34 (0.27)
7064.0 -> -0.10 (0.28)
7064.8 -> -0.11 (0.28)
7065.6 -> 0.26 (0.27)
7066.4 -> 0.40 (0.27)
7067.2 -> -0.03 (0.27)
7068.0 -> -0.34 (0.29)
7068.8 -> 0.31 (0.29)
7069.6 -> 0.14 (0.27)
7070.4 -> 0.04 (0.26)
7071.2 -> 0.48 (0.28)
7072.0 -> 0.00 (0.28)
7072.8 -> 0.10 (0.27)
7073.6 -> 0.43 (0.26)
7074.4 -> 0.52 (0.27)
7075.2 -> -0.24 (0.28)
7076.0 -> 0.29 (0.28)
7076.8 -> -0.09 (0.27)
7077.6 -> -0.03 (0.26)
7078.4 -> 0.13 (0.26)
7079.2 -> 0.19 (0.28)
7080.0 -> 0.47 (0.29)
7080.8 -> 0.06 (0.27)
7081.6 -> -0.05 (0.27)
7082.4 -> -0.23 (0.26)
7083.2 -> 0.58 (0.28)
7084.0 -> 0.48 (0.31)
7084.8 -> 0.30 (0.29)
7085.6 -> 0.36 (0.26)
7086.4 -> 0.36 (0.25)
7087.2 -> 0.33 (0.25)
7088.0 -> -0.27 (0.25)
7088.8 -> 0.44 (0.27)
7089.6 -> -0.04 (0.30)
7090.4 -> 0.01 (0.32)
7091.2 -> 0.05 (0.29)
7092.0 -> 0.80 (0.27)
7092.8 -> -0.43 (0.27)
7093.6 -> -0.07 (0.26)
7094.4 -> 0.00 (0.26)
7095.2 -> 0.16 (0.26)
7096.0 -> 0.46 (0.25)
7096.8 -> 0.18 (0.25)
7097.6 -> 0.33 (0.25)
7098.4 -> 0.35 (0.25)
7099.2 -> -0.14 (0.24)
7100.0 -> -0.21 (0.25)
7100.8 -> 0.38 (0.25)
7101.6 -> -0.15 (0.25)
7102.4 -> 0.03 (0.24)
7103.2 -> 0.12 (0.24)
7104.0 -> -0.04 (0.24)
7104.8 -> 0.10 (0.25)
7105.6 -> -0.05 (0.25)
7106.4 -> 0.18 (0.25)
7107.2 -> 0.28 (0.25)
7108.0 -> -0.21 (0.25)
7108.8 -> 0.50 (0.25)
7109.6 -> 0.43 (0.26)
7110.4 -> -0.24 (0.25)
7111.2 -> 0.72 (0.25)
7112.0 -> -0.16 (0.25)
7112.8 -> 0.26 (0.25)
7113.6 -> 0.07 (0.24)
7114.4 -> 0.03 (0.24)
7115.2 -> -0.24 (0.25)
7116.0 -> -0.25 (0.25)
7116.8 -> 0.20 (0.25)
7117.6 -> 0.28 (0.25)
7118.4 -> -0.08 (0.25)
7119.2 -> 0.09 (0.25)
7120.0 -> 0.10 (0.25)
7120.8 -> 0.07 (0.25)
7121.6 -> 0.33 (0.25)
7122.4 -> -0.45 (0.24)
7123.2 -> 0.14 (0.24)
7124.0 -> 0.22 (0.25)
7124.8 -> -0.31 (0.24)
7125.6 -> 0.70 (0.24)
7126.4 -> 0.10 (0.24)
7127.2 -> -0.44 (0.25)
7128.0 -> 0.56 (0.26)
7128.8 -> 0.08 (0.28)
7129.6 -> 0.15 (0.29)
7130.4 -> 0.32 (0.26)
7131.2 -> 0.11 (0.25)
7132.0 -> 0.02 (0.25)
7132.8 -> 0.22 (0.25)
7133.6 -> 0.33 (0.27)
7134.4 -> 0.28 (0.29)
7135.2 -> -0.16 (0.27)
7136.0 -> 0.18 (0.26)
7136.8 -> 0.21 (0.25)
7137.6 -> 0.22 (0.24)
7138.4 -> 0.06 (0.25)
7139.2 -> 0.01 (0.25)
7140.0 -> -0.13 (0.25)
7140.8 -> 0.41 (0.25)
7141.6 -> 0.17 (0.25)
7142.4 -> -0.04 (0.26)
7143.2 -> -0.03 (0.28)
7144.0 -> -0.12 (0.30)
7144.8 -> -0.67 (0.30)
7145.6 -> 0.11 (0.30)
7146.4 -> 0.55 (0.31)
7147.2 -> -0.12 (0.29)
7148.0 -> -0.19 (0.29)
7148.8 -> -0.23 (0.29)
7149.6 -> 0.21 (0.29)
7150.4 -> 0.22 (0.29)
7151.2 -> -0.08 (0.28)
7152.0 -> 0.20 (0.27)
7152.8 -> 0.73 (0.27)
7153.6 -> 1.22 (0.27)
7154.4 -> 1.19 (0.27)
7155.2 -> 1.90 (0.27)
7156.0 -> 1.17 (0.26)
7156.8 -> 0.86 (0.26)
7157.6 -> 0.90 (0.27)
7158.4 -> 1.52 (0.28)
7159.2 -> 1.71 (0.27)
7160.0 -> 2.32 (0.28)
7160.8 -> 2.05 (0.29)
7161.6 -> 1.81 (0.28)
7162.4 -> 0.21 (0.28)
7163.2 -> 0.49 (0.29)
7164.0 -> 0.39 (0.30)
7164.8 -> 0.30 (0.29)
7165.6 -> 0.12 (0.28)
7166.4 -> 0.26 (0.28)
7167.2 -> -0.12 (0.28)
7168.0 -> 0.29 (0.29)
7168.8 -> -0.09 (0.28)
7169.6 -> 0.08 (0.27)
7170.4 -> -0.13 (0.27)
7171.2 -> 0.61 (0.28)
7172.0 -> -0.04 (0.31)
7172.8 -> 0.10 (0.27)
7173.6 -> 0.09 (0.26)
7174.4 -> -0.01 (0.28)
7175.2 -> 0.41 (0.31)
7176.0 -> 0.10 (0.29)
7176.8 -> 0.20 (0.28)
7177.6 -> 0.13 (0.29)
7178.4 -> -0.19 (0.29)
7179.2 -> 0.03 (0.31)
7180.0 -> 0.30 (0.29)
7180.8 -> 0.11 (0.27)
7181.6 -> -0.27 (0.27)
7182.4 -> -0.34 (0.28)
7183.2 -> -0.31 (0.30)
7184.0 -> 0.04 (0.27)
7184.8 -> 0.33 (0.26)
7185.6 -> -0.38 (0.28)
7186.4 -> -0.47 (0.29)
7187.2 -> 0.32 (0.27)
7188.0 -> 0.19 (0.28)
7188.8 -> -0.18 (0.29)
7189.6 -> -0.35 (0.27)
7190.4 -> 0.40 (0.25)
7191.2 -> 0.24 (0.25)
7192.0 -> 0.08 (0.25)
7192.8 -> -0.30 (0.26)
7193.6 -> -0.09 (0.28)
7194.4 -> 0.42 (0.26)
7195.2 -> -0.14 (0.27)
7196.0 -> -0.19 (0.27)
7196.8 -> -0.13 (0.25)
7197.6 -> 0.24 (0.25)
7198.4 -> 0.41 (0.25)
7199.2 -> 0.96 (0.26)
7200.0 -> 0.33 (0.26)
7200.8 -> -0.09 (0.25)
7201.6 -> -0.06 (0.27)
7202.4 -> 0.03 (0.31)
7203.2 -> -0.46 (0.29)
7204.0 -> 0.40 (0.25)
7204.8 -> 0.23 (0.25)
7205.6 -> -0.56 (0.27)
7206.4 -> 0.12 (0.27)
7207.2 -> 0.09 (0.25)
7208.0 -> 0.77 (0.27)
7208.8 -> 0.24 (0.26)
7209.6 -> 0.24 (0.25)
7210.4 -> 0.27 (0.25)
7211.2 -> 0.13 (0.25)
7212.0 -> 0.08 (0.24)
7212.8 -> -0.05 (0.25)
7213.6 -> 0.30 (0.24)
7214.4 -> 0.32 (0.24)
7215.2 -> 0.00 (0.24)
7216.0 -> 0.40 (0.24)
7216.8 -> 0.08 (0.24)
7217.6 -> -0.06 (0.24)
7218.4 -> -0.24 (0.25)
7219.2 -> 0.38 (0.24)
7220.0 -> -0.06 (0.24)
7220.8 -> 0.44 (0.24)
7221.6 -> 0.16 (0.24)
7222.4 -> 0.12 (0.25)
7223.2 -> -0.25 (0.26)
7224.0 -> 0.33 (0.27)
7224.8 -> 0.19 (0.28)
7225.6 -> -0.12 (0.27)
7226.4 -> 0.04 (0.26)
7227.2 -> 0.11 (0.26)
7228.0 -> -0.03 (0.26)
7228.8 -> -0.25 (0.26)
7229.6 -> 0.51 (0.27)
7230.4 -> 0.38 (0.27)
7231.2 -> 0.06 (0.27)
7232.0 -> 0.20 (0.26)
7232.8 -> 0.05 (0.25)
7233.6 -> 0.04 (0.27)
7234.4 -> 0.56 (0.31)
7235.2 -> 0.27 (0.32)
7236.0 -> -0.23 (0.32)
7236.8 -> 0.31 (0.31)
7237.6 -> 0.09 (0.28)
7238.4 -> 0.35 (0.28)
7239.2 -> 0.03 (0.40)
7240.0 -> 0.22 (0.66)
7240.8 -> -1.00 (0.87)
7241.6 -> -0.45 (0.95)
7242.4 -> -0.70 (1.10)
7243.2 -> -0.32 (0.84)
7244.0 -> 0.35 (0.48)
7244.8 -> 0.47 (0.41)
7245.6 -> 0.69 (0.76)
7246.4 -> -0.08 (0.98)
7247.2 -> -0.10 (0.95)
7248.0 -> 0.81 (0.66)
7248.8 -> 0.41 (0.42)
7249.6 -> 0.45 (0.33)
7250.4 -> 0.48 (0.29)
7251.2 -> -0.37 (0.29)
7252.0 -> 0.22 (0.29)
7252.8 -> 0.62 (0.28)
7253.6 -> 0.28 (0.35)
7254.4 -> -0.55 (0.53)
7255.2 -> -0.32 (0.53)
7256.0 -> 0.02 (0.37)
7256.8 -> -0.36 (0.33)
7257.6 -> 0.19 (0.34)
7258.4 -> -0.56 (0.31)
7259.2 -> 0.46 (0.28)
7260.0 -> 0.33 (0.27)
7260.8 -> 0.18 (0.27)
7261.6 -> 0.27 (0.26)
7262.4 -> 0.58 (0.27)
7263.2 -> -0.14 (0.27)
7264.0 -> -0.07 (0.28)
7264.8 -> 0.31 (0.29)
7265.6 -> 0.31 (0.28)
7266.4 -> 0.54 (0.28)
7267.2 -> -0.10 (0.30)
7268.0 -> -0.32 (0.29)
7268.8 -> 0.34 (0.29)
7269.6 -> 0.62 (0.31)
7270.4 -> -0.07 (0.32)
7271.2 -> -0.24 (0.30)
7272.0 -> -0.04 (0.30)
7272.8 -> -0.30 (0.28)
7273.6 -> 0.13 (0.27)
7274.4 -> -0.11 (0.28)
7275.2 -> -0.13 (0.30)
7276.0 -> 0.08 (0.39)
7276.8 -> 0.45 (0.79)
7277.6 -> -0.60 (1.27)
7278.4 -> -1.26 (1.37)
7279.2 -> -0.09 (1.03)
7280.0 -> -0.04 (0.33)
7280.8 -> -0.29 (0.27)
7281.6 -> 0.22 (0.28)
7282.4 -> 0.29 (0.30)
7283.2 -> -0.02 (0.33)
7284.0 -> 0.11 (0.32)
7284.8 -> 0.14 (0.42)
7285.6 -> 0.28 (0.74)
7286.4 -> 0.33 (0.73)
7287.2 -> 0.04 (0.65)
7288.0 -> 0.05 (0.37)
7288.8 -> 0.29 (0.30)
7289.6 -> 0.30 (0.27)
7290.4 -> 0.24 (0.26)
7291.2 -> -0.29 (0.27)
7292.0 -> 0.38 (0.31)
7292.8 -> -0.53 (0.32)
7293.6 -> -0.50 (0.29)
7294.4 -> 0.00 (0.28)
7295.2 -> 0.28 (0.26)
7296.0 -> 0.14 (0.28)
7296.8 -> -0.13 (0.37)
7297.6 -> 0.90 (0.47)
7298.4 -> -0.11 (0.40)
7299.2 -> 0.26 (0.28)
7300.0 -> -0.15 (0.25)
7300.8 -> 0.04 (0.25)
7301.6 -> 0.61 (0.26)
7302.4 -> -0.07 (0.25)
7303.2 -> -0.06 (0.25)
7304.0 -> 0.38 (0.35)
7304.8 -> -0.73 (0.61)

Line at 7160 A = [O II]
